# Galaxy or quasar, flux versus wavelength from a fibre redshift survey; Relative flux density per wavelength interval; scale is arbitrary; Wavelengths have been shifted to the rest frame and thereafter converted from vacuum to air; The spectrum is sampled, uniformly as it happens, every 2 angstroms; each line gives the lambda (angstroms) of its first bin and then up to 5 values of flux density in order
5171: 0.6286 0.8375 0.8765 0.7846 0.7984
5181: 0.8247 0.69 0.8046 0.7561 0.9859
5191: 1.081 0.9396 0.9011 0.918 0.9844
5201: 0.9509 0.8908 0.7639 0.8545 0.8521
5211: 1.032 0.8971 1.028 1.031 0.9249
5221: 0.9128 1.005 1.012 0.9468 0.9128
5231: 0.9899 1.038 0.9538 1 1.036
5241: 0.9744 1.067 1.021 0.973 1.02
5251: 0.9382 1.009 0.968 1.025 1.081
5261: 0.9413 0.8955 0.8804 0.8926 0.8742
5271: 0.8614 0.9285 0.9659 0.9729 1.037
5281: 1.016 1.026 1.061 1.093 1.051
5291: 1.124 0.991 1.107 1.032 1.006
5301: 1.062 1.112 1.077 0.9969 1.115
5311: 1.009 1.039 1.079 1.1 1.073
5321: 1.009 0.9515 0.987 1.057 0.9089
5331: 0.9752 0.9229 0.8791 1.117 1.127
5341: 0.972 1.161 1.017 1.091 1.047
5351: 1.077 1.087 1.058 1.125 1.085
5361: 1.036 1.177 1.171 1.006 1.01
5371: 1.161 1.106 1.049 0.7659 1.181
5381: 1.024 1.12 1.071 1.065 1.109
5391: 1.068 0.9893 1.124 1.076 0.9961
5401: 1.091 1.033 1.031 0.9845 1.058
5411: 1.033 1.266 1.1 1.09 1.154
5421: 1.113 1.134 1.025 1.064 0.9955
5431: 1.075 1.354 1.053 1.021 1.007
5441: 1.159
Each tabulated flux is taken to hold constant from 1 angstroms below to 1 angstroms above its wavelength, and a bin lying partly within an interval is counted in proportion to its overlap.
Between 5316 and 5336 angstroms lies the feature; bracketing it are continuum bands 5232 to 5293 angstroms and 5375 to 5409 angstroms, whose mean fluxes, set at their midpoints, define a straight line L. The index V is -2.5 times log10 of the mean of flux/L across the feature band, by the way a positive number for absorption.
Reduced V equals 0.034 mag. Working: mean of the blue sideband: 0.991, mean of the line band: 0.986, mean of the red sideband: 1.05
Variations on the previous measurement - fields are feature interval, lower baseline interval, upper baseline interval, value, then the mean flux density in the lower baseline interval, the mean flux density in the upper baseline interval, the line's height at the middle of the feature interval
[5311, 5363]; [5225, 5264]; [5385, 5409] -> -0.01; 0.99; 1.05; 1.03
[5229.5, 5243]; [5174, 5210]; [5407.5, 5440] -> -0.10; 0.87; 1.09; 0.913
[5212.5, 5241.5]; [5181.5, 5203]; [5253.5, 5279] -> -0.07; 0.899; 0.946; 0.921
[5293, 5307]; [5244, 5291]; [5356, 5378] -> -0.05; 0.983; 1.06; 1.01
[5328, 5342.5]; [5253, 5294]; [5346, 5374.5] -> 0.07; 0.985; 1.09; 1.06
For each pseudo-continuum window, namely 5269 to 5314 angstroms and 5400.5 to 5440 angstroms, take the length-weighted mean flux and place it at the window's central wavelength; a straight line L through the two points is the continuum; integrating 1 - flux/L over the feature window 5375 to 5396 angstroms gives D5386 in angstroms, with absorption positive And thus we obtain 0.3 angstroms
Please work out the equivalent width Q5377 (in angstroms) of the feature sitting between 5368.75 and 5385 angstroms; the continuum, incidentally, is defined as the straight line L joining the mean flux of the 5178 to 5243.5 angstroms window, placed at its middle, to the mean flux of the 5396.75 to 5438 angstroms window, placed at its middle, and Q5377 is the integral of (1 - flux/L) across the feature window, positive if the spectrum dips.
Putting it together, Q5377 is -0.03 angstroms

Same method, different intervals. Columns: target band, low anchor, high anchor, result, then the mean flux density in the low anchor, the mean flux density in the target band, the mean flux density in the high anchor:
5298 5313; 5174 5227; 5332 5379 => -0.7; 0.905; 1.05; 1.06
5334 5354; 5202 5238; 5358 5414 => -0.4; 0.947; 1.06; 1.07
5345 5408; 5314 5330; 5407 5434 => 0.2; 1.02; 1.06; 1.11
